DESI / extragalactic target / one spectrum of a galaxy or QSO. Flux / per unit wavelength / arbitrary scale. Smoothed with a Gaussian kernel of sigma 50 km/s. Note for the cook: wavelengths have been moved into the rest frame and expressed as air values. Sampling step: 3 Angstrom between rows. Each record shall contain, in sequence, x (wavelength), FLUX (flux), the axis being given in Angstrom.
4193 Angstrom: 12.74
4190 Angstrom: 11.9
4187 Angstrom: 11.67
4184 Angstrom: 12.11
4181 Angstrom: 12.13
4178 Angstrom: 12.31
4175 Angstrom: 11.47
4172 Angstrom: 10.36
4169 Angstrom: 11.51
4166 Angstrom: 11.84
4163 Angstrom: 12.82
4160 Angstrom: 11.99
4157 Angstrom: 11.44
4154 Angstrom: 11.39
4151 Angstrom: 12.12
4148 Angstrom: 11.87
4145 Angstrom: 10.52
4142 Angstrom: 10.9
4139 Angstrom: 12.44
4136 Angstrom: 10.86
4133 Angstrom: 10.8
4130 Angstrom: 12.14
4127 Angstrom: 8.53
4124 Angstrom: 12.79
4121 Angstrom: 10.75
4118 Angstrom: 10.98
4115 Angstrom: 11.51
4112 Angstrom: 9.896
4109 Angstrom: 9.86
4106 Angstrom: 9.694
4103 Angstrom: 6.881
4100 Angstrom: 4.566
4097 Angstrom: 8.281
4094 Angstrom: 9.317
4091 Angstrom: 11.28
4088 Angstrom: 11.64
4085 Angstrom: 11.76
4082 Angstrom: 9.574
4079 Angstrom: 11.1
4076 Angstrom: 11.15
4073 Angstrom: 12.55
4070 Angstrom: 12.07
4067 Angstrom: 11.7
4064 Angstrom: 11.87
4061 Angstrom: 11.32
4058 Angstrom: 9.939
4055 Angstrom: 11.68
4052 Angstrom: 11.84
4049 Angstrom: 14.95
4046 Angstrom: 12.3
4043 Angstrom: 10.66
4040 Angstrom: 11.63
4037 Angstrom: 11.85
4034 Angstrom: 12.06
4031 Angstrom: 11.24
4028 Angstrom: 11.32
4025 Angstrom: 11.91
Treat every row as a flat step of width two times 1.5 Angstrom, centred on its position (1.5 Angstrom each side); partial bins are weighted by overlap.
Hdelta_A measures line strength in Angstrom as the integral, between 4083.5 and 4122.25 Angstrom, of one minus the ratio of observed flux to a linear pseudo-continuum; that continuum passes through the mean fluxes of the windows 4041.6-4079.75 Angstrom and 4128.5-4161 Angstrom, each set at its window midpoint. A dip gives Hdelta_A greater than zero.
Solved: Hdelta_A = 6.4 Angstrom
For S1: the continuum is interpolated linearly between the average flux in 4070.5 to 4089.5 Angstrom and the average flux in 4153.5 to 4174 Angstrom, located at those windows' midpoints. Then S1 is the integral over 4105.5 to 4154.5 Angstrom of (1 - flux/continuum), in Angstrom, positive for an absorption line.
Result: 2.1 Angstrom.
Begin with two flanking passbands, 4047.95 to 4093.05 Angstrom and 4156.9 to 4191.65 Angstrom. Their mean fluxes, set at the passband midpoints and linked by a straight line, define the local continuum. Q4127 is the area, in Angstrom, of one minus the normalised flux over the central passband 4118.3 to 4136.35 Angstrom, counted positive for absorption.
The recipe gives 1.10 Angstrom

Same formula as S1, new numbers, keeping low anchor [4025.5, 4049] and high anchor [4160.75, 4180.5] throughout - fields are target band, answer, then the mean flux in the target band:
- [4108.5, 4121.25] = 1.2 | 10.6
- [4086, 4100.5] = 2.9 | 9.42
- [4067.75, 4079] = 0.0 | 11.8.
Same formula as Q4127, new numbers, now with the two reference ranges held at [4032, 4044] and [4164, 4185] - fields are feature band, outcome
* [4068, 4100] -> 2.8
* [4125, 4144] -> 1.1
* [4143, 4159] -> 0.3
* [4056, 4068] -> 0.4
